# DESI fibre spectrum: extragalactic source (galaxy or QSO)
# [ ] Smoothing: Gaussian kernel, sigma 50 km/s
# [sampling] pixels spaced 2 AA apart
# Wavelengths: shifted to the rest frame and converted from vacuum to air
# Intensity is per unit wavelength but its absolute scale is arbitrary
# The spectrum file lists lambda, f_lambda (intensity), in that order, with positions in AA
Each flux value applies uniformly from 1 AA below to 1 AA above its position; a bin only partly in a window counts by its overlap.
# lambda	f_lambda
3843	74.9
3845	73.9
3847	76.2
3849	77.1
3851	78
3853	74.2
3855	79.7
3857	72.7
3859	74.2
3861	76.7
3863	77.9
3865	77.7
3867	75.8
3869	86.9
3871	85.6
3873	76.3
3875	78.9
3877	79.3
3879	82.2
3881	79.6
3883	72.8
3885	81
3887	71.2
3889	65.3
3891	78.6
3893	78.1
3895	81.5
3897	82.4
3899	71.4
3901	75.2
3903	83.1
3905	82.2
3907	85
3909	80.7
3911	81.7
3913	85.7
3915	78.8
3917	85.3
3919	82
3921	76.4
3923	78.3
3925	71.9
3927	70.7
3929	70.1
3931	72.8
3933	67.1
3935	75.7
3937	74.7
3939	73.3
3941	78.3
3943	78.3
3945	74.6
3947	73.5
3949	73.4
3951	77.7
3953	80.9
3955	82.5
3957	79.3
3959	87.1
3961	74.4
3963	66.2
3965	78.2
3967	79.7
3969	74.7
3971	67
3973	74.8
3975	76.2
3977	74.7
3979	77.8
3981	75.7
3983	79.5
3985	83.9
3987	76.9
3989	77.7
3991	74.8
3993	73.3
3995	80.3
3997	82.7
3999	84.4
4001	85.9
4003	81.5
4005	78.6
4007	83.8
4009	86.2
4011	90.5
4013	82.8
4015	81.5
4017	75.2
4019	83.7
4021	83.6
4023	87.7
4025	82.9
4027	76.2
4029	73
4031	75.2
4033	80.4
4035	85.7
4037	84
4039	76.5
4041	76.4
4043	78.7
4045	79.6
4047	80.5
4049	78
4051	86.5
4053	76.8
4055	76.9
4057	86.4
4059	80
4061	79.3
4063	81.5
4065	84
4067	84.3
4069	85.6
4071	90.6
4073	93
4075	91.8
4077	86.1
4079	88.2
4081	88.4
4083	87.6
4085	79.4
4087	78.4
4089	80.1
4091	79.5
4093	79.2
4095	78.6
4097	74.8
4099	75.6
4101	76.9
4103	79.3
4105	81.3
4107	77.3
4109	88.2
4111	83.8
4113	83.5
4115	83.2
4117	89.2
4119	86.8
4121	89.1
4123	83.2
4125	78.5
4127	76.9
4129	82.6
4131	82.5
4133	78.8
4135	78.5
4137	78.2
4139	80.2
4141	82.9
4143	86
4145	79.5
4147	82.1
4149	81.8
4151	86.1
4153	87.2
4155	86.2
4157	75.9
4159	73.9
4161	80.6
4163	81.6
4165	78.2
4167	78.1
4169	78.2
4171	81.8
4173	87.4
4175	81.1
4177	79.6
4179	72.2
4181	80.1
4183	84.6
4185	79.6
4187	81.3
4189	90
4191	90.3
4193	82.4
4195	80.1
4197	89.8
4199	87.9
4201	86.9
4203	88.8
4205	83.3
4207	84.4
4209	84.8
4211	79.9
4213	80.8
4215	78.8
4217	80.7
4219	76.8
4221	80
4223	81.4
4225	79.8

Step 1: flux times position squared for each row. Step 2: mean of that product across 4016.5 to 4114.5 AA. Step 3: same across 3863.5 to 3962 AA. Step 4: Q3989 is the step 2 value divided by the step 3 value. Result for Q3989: 1.1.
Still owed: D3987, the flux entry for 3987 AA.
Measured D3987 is 76.9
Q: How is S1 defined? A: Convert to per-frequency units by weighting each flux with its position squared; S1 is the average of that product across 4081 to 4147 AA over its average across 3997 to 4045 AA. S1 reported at 1.05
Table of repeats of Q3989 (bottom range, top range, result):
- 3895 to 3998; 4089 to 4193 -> 1.16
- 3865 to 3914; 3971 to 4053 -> 1.08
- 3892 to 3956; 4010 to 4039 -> 1.10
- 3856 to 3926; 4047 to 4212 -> 1.18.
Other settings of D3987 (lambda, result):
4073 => 93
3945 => 74.6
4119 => 86.8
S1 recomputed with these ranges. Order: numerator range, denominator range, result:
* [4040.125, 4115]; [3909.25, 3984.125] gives 1.15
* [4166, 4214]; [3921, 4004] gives 1.21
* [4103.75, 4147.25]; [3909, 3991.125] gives 1.17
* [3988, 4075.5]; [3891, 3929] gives 1.10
